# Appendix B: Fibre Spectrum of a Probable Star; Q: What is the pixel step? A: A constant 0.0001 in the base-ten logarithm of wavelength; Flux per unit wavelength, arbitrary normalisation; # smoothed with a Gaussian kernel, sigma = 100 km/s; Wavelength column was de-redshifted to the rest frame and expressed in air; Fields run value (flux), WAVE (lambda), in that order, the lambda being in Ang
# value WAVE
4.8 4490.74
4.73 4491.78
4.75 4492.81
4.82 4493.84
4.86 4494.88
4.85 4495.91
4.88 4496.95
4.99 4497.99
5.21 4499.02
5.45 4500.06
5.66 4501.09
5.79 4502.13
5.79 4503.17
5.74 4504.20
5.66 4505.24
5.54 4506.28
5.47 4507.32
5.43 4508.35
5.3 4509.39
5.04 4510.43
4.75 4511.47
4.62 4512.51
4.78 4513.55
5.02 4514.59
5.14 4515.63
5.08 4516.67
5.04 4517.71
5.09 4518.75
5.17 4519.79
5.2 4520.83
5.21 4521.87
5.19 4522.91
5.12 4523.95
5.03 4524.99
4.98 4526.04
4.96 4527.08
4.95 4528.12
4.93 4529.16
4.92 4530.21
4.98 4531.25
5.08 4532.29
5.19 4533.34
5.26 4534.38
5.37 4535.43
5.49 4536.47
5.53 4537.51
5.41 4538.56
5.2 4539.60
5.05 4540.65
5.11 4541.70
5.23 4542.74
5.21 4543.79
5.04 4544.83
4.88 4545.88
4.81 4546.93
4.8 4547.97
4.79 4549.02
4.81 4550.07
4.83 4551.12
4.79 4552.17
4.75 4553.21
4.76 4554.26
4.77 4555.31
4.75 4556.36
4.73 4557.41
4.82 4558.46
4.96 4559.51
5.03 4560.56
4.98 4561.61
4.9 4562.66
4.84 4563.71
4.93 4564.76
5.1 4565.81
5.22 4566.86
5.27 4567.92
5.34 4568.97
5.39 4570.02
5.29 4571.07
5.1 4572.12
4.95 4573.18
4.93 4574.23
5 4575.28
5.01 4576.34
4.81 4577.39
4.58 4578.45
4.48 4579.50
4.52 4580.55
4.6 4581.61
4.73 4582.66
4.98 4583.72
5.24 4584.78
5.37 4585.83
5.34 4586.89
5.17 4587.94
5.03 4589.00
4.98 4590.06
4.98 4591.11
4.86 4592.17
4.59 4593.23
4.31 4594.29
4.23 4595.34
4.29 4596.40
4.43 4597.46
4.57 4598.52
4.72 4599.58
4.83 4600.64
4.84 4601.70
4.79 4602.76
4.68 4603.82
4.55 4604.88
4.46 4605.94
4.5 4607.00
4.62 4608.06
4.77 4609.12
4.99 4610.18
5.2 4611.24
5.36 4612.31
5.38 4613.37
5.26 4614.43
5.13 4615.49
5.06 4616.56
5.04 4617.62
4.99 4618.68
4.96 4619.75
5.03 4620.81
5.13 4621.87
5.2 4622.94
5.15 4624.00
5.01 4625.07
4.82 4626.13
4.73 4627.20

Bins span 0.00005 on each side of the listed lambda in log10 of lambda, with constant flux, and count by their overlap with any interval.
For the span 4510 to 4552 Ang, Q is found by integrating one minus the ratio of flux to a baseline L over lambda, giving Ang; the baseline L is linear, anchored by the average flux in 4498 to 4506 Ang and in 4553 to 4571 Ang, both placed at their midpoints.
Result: 1.8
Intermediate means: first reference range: 5.57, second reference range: 4.98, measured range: 5.05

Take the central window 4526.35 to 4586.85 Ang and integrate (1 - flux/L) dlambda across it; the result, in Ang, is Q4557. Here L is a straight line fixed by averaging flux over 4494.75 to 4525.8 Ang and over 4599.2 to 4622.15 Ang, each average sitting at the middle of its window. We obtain 0.9 Ang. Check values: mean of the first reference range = 5.2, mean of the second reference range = 4.92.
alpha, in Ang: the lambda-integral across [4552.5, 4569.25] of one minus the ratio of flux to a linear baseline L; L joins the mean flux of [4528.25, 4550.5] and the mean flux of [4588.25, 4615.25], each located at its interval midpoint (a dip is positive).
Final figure 0.2 Ang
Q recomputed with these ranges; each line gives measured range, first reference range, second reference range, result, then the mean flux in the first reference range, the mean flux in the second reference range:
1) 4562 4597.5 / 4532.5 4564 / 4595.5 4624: 0.2 Ang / 5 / 4.87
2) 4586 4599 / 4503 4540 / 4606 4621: 0.8 Ang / 5.18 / 5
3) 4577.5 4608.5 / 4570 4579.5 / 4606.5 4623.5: 1.6 Ang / 4.96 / 5.04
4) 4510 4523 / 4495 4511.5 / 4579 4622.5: 0.7 Ang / 5.35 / 4.85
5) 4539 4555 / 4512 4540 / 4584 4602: 0.3 Ang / 5.11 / 4.81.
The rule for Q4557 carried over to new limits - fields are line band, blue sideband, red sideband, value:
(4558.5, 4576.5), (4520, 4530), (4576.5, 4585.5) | -0.8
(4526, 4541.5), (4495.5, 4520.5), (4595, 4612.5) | -0.2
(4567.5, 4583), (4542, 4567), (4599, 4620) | -0.1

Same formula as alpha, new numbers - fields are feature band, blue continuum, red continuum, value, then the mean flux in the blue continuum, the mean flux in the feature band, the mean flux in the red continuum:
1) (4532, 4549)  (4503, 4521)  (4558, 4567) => -0.3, 5.2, 5.16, 4.97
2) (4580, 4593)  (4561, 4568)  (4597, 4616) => -0.1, 5.02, 4.97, 4.84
